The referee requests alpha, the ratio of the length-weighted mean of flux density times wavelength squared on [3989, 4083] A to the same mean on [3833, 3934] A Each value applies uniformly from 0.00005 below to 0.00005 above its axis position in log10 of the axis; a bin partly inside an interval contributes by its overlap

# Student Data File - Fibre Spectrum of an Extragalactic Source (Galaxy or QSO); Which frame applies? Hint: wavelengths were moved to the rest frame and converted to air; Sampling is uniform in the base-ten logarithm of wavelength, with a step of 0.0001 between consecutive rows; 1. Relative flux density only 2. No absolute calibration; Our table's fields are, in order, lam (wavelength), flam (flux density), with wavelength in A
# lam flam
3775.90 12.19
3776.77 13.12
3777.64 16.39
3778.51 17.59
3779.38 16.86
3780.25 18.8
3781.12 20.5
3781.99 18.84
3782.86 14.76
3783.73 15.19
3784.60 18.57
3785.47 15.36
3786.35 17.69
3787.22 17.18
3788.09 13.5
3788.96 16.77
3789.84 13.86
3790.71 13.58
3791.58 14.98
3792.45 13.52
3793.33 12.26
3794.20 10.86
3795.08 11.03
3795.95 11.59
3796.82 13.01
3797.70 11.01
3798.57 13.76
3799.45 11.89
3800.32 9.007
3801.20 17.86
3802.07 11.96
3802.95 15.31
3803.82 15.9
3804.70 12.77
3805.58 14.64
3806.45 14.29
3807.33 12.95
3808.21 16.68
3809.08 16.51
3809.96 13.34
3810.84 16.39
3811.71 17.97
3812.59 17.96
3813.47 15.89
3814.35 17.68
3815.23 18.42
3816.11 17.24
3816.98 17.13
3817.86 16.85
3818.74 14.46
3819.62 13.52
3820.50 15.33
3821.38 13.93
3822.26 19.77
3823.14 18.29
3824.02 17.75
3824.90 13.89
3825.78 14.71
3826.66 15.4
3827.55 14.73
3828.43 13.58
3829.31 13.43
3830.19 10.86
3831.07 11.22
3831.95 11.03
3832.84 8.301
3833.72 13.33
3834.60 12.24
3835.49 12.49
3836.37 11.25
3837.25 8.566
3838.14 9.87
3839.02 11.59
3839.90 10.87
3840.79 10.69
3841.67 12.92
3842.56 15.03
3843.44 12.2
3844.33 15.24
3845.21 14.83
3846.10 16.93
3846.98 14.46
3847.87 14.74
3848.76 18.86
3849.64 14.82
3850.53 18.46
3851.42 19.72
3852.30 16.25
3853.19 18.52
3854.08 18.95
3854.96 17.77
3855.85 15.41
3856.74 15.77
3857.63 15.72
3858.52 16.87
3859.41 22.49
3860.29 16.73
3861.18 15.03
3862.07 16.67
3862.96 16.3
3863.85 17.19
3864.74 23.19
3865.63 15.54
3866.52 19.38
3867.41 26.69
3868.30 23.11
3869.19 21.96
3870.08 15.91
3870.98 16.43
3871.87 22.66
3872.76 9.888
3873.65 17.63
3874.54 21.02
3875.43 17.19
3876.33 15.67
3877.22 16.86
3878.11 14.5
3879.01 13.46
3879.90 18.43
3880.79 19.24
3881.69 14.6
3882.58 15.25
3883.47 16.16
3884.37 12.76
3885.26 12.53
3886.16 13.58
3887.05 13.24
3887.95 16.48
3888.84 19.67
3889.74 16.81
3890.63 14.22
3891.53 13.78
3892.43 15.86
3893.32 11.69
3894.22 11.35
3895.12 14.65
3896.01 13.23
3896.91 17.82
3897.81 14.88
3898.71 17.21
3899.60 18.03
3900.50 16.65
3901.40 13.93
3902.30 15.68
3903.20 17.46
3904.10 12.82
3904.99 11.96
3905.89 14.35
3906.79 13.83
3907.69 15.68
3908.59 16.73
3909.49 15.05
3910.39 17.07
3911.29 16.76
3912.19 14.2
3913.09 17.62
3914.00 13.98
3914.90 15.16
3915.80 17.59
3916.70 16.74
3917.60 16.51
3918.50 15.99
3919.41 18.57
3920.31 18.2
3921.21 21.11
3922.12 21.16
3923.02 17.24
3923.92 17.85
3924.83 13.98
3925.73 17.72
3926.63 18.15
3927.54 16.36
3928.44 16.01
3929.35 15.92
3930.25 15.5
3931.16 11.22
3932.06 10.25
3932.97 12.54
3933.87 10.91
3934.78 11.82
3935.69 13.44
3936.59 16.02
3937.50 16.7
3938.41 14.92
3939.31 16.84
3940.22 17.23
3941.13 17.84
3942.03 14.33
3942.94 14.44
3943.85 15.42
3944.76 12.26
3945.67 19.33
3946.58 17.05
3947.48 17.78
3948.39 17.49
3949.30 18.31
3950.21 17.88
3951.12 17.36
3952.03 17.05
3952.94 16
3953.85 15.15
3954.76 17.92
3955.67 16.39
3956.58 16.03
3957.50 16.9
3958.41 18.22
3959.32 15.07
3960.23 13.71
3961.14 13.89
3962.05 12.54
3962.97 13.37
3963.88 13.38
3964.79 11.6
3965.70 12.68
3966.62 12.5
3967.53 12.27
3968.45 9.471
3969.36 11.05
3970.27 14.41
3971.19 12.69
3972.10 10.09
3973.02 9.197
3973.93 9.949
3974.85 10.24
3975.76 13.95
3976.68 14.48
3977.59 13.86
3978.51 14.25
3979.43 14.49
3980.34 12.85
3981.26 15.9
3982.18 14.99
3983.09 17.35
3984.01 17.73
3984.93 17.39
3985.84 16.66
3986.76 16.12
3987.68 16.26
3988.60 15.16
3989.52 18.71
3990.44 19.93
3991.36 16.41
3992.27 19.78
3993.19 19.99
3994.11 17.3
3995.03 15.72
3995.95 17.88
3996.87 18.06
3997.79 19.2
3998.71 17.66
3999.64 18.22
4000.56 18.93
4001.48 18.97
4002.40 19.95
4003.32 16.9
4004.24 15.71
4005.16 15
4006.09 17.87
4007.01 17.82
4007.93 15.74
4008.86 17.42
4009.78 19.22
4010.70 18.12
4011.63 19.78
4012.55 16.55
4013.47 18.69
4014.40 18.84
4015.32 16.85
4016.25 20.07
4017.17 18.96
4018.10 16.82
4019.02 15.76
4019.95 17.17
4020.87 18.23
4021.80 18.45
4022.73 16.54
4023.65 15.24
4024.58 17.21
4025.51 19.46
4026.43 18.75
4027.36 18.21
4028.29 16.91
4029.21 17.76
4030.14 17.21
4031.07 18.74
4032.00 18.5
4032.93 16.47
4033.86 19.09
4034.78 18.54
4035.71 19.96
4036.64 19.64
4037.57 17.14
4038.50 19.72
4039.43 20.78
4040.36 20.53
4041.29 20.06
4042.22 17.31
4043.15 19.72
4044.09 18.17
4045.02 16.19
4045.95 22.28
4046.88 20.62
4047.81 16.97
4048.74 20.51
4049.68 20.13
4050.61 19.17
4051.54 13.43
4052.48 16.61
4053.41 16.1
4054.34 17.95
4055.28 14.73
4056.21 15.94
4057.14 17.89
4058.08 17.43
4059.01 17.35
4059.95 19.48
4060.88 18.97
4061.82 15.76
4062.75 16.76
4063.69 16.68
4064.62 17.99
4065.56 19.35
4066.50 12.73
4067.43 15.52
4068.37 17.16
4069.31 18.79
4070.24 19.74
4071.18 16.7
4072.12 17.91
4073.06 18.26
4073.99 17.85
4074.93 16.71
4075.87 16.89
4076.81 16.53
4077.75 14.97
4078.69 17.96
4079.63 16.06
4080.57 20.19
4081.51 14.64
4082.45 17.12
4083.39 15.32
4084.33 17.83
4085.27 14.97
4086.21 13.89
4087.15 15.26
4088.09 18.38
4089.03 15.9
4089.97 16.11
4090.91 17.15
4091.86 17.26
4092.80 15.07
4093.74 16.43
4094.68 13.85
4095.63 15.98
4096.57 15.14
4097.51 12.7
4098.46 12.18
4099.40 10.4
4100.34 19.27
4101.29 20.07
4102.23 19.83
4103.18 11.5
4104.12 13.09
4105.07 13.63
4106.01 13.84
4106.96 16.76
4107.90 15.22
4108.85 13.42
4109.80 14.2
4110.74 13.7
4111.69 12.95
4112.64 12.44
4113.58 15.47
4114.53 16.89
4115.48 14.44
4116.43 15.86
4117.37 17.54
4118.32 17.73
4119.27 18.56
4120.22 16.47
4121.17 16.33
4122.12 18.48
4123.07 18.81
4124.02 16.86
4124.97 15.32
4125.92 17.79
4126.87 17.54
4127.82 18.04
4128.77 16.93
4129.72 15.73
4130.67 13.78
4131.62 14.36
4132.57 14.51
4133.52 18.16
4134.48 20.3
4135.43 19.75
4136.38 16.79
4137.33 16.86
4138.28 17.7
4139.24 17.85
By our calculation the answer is 1.22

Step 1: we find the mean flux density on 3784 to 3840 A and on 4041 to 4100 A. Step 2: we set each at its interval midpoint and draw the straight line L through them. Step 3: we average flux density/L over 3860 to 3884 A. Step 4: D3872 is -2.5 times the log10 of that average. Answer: -0.19 mag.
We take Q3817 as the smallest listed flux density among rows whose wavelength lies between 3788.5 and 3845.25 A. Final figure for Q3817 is 8.301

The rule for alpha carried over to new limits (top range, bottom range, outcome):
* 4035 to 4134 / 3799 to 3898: 1.21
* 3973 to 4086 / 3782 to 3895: 1.25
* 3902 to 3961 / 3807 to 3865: 1.10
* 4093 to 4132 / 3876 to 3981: 1.13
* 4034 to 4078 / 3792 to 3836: 1.42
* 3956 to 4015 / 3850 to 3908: 1.01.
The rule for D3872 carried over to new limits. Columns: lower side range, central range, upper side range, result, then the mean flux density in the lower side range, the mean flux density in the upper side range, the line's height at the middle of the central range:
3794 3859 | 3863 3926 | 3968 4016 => -0.085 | 14.5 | 16.2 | 15.2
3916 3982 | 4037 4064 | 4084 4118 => -0.192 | 15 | 15.2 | 15.2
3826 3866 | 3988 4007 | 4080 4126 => -0.163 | 14.8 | 15.7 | 15.4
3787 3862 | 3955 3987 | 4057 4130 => 0.122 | 14.6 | 16.3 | 15.5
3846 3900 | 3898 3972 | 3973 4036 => 0.098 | 16.7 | 17.1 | 16.9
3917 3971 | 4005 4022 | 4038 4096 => -0.082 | 15.4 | 17.3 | 16.5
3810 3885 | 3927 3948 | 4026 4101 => 0.100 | 15.8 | 17.3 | 16.4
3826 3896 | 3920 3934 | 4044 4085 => 0.008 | 15.5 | 17.4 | 16.1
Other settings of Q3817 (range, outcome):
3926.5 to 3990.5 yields 9.197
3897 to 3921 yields 11.96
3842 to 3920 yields 9.888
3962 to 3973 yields 9.471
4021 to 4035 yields 15.24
